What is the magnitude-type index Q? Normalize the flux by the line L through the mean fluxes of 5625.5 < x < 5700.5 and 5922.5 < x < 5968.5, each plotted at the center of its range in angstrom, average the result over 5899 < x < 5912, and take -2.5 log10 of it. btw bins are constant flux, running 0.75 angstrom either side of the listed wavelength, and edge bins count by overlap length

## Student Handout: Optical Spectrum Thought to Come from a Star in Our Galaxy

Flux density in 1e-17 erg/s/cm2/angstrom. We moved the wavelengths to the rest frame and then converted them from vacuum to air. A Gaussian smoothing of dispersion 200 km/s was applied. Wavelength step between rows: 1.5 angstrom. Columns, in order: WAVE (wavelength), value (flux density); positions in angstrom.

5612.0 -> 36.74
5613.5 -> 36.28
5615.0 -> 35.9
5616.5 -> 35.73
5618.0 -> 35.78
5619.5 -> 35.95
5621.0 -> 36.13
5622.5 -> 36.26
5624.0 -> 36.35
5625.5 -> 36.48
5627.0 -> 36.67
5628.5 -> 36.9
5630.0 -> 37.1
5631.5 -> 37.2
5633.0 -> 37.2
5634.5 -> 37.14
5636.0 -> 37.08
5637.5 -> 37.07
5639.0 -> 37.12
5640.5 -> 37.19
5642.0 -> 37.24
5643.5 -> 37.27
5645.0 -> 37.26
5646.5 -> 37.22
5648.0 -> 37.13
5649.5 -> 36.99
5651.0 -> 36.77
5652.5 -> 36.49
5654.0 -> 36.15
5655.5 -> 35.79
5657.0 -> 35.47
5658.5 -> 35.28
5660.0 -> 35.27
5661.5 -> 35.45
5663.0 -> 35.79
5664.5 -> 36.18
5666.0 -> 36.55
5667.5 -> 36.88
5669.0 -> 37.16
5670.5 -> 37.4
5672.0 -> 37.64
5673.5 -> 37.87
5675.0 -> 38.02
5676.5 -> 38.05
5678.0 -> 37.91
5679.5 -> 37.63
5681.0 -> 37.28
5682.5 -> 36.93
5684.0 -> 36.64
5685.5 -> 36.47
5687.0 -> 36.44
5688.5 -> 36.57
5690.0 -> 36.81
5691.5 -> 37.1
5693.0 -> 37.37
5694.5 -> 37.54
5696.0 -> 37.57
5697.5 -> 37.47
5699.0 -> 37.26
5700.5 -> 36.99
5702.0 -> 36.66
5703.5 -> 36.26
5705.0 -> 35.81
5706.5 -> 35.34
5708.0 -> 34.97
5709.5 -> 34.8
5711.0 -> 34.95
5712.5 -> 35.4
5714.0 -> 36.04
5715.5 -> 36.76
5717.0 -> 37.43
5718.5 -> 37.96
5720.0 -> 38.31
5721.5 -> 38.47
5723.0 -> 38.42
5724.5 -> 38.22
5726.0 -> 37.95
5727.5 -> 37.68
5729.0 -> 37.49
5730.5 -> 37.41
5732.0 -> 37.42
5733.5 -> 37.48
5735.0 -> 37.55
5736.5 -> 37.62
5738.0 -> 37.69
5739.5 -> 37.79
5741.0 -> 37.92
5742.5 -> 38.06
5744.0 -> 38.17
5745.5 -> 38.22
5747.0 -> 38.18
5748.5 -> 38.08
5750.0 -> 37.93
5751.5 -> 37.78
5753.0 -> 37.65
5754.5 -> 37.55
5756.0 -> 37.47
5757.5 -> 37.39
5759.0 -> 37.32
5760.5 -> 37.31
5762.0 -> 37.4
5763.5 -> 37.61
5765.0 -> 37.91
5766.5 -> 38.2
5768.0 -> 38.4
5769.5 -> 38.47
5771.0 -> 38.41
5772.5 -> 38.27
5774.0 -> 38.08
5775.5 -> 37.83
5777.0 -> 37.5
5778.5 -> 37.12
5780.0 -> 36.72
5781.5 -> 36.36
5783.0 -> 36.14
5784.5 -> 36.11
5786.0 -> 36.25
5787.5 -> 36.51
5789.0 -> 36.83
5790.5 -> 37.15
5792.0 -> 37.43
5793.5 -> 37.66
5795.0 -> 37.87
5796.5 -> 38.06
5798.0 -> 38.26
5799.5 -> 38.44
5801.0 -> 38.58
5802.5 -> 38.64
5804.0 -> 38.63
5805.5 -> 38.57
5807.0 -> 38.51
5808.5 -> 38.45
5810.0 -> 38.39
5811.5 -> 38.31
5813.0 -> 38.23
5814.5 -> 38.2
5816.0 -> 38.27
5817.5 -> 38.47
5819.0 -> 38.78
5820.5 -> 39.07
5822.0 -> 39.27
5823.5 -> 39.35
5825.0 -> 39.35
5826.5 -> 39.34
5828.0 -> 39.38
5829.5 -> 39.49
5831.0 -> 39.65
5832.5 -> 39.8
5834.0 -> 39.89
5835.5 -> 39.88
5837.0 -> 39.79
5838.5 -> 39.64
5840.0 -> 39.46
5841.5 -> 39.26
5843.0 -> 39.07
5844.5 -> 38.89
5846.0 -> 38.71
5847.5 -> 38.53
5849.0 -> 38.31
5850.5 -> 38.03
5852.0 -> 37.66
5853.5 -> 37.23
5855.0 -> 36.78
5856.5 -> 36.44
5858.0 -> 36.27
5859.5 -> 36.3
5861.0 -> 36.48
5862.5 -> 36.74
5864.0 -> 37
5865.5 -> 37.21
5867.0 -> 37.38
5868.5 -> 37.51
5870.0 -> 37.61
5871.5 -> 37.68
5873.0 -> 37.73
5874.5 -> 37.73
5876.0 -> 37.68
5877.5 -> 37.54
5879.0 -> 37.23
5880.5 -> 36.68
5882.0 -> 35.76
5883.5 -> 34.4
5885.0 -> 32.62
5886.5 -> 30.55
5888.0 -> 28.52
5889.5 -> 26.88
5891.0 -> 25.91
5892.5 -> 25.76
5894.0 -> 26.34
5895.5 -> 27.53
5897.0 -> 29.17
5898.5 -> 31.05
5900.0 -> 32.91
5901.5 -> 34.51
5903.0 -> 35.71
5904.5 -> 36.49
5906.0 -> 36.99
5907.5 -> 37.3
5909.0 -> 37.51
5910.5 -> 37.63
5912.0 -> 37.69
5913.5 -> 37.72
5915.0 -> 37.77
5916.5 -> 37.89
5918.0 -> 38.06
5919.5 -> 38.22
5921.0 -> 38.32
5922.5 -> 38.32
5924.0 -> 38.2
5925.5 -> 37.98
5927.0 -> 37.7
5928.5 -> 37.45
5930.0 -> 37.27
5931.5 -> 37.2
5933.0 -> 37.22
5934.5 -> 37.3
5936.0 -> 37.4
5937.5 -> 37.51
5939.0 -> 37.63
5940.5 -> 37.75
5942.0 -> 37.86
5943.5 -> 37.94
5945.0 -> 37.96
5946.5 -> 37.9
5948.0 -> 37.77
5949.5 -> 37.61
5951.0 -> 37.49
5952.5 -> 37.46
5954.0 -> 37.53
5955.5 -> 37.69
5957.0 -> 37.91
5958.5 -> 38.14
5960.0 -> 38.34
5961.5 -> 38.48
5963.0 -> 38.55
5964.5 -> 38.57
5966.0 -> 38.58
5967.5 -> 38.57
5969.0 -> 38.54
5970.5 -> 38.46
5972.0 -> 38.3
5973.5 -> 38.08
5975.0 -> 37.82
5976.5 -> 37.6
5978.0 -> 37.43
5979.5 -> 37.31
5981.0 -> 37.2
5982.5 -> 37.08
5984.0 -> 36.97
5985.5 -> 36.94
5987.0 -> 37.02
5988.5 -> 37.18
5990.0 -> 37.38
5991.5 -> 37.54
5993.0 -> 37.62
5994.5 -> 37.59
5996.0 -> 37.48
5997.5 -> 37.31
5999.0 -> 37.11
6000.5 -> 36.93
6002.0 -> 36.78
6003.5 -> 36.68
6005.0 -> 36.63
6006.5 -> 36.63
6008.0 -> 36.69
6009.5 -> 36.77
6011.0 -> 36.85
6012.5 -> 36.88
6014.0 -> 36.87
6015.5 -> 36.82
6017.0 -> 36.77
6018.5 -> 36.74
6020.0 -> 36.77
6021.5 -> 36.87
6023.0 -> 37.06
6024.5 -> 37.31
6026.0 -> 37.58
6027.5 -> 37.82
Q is 0.047 mag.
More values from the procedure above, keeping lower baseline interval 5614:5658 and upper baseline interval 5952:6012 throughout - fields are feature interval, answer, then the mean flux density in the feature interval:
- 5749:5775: -0.025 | 37.8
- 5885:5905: 0.233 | 30.1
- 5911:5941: -0.010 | 37.7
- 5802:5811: -0.041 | 38.5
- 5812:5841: -0.059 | 39.2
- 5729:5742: -0.021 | 37.6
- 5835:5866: -0.022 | 38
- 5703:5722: 0.016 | 36.3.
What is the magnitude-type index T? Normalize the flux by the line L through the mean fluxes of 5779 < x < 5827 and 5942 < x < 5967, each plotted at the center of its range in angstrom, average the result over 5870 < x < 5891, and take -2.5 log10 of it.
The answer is 0.105 mag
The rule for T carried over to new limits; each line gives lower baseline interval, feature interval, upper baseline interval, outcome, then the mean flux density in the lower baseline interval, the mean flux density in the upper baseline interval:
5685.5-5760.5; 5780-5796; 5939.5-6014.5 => 0.01 mag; 37.2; 37.6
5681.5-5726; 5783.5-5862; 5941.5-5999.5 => -0.03 mag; 36.8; 37.8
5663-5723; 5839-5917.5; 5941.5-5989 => 0.06 mag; 36.9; 37.8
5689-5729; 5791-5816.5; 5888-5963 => -0.05 mag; 36.9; 36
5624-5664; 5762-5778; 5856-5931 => -0.06 mag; 36.6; 35.3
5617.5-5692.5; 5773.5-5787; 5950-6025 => 0.00 mag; 36.8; 37.4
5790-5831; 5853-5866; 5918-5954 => 0.04 mag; 38.6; 37.7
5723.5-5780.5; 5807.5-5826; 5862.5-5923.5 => -0.06 mag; 37.8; 34.9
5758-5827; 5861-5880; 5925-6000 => 0.01 mag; 38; 37.7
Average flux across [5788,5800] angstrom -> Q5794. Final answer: 37.7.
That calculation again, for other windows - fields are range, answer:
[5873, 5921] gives 34.2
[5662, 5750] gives 37.2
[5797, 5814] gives 38.4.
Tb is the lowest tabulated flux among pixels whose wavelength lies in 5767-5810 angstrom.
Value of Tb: 36.11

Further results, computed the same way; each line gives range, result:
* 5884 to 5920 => 25.76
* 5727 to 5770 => 37.31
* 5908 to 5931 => 37.27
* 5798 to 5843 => 38.2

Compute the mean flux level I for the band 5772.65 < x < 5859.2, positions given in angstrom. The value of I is 38.2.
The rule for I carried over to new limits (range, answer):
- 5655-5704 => 36.8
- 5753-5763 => 37.4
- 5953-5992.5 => 37.8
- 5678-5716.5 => 36.6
